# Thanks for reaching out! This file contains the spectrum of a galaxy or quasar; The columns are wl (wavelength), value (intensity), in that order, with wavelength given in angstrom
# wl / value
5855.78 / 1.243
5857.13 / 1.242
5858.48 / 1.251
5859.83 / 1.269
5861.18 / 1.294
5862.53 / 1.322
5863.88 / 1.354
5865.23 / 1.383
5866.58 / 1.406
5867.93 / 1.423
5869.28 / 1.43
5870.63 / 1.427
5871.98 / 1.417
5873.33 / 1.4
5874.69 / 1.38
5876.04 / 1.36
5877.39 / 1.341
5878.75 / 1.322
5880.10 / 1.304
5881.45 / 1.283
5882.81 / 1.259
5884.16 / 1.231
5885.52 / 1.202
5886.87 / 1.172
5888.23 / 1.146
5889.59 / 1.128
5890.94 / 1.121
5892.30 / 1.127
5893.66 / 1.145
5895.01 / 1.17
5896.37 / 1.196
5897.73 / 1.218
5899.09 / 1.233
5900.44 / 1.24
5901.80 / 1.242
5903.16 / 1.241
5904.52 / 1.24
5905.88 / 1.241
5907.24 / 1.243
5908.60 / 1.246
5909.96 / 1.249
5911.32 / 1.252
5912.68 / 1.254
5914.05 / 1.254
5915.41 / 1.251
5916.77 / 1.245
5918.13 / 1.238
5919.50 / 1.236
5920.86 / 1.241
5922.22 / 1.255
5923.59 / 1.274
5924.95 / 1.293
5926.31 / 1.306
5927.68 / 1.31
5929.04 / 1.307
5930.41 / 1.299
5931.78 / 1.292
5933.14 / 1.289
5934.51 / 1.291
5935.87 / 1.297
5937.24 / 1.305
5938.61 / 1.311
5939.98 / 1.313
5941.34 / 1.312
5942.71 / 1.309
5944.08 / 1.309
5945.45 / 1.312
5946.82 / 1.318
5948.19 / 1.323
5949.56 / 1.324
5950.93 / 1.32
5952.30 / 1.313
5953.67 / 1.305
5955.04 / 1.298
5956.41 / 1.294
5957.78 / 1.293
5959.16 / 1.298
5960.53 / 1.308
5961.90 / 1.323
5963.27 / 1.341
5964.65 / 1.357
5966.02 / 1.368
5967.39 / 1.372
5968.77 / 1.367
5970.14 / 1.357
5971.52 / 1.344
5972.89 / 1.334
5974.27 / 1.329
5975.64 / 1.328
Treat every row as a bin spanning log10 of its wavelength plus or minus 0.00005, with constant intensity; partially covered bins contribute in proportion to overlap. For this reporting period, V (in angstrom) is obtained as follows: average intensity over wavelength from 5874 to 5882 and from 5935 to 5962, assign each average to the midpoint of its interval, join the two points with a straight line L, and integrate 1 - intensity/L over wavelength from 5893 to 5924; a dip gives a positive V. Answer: 2.05 angstrom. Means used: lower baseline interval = 1.33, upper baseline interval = 1.31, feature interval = 1.23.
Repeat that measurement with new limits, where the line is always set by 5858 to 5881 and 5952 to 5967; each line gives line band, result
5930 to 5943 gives 0.27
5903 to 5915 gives 0.84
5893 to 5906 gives 1.25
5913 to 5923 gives 0.68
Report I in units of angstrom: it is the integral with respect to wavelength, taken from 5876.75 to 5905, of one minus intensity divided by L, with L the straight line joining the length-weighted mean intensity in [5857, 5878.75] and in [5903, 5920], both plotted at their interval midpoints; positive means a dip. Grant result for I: 1.8 angstrom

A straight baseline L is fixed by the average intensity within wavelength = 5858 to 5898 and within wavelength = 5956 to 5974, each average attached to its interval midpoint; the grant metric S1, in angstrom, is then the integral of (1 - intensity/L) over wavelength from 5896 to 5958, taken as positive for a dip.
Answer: 1.68 angstrom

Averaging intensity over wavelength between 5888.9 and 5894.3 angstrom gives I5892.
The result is 1.13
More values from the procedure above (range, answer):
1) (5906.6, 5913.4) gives 1.25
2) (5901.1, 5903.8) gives 1.24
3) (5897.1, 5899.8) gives 1.23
